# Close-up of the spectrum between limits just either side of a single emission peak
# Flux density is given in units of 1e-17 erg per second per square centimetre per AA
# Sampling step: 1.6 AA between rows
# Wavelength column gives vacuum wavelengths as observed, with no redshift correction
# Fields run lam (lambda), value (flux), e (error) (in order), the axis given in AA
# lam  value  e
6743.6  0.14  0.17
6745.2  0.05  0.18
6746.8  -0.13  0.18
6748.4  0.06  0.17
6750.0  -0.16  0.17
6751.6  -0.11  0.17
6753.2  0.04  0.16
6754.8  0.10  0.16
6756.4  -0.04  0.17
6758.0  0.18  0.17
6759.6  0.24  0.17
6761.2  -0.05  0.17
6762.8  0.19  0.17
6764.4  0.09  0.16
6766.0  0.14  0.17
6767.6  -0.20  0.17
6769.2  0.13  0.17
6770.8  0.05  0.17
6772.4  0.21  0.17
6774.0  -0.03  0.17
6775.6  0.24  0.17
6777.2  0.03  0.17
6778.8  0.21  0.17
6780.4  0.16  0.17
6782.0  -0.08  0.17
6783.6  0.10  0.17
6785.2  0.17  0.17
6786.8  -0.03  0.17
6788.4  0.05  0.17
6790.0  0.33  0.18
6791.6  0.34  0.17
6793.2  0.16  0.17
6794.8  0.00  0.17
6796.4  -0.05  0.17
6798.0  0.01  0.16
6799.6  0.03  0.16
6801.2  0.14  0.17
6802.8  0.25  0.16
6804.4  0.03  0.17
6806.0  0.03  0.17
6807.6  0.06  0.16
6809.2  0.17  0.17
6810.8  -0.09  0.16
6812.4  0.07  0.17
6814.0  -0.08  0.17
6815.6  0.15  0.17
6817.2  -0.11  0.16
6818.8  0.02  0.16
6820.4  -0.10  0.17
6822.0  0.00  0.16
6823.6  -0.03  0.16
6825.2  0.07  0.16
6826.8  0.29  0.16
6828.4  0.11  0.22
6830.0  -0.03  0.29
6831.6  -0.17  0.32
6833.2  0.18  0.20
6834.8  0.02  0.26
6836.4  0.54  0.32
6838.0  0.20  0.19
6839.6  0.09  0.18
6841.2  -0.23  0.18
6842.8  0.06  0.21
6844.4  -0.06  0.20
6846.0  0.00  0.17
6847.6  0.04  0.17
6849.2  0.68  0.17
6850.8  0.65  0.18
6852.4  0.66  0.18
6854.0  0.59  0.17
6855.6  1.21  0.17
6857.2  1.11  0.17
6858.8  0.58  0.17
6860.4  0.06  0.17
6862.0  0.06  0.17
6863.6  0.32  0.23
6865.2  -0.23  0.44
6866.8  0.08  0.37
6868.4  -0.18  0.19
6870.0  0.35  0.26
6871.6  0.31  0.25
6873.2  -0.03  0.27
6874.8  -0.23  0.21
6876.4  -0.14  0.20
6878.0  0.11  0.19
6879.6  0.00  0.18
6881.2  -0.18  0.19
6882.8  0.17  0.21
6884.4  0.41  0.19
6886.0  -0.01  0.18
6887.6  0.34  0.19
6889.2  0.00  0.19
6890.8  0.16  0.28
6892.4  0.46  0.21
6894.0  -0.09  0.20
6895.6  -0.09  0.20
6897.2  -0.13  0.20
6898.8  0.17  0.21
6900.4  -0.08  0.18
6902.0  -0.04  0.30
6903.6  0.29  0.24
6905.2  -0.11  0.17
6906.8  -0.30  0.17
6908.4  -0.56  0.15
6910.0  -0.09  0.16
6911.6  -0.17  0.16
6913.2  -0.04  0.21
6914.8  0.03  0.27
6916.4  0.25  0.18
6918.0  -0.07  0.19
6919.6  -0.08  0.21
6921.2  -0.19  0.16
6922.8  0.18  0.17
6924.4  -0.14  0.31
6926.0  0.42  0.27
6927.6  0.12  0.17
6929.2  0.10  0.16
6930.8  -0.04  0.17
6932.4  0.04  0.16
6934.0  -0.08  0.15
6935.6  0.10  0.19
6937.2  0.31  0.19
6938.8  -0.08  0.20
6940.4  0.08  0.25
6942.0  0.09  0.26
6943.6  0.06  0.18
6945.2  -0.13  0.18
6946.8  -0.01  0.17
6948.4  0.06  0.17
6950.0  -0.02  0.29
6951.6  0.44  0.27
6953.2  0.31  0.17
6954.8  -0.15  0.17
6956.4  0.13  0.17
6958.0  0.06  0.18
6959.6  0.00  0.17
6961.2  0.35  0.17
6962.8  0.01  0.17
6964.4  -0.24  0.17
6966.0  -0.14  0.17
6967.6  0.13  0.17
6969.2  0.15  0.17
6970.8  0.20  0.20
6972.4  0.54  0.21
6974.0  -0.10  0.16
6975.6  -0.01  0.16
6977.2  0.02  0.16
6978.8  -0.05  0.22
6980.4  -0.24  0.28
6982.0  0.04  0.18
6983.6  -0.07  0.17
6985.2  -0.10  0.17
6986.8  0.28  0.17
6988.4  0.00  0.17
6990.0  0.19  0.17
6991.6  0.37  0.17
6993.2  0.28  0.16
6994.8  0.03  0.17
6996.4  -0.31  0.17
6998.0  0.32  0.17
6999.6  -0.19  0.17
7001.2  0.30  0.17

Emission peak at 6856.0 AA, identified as [O II] 3727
